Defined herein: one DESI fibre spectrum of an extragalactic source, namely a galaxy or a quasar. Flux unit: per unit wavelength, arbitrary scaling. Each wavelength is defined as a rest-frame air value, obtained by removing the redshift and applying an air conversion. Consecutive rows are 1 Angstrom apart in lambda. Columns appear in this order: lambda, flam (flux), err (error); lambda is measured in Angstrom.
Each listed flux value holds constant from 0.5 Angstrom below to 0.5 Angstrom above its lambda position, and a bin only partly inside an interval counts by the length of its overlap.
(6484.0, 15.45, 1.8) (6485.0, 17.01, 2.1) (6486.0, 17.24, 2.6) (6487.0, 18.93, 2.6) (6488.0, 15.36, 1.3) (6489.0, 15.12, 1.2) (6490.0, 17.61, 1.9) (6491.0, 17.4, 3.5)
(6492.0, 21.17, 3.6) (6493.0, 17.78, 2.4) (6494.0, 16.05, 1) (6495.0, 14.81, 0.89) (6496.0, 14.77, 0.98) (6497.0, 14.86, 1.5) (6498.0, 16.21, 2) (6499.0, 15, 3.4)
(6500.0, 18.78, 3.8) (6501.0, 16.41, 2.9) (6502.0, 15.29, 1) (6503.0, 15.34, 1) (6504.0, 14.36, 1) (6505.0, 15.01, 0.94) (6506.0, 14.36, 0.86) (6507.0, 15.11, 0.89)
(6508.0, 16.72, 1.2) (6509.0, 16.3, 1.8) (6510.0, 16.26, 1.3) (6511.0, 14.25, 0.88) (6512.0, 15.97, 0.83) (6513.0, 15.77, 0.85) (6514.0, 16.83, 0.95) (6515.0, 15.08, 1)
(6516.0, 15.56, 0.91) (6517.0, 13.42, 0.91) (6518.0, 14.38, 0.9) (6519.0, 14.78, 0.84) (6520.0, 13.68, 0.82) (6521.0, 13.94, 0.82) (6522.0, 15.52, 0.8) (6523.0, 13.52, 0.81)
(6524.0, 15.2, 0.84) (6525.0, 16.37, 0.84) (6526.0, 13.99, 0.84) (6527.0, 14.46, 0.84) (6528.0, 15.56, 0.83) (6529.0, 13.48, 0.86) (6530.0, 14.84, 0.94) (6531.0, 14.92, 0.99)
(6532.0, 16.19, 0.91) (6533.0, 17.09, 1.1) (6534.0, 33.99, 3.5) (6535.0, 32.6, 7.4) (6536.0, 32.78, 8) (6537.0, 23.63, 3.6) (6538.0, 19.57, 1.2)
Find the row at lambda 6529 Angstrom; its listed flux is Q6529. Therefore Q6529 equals 13.48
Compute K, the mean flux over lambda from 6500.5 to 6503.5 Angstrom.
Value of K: 15.7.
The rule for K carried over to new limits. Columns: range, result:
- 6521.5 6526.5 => 14.9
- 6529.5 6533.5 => 15.8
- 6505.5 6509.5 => 15.6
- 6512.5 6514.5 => 16.3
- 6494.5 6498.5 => 15.2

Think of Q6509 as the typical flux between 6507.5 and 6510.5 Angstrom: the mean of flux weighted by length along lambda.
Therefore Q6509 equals 16.4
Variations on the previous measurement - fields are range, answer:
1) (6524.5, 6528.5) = 15.1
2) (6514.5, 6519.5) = 14.6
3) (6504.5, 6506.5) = 14.7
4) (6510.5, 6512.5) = 15.1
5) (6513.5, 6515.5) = 16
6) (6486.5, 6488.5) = 17.1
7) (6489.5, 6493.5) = 18.5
